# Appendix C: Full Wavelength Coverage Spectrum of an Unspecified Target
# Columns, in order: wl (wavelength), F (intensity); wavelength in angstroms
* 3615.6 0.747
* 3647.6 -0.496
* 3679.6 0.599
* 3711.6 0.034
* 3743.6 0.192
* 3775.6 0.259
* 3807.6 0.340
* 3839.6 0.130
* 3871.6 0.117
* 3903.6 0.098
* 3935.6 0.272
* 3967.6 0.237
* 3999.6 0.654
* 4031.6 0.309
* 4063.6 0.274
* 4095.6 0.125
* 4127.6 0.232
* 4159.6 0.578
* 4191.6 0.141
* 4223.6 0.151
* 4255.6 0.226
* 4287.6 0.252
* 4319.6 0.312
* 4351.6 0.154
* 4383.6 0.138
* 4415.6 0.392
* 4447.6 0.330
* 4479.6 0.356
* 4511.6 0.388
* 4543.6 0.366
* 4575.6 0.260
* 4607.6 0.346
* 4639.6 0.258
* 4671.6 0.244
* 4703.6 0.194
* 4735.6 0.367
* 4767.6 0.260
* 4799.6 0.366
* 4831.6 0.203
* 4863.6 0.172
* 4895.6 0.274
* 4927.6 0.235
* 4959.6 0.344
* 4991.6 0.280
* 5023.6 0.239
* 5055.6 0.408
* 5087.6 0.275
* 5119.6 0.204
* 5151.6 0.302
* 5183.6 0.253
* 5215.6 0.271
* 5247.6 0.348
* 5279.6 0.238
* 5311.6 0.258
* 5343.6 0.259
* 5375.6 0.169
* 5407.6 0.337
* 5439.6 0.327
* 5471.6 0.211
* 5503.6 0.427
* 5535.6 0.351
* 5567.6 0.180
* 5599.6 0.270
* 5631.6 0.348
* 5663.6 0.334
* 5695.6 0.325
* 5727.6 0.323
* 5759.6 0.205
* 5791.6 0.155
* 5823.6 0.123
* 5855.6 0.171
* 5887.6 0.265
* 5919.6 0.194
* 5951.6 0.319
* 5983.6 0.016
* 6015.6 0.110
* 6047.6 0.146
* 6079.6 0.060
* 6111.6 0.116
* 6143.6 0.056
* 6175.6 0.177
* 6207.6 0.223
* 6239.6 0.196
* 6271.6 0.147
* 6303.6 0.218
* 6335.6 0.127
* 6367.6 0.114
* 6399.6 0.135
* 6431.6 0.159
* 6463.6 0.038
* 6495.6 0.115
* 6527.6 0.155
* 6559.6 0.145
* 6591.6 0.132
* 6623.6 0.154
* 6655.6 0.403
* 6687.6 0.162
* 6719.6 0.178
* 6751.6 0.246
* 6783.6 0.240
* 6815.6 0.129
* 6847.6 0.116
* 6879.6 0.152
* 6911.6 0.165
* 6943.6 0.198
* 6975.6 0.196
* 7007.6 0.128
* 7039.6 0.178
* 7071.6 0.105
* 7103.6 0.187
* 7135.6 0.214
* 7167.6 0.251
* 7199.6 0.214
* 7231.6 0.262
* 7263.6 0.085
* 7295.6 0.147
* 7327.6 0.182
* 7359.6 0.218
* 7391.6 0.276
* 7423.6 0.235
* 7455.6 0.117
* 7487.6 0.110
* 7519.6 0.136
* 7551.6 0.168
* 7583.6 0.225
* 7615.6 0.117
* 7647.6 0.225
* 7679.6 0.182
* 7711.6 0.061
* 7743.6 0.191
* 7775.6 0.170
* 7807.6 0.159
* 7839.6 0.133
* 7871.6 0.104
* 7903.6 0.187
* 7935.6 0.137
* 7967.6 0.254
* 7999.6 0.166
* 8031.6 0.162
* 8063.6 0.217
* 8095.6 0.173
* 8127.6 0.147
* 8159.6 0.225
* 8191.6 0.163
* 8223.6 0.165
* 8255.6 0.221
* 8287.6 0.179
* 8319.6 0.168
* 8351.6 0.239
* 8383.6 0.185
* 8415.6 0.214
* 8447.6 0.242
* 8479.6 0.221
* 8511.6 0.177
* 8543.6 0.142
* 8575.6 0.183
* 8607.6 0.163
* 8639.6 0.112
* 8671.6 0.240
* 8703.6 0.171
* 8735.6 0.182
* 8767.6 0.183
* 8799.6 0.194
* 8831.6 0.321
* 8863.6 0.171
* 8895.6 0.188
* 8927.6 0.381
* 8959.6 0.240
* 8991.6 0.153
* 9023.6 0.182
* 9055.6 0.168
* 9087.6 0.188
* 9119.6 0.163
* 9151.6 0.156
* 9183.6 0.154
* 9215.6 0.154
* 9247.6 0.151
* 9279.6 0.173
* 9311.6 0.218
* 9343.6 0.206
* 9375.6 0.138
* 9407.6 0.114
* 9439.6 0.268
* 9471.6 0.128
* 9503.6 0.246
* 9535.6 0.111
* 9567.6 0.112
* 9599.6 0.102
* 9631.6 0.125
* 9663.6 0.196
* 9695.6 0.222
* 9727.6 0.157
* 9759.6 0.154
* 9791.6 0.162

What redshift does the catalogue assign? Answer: 0.78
